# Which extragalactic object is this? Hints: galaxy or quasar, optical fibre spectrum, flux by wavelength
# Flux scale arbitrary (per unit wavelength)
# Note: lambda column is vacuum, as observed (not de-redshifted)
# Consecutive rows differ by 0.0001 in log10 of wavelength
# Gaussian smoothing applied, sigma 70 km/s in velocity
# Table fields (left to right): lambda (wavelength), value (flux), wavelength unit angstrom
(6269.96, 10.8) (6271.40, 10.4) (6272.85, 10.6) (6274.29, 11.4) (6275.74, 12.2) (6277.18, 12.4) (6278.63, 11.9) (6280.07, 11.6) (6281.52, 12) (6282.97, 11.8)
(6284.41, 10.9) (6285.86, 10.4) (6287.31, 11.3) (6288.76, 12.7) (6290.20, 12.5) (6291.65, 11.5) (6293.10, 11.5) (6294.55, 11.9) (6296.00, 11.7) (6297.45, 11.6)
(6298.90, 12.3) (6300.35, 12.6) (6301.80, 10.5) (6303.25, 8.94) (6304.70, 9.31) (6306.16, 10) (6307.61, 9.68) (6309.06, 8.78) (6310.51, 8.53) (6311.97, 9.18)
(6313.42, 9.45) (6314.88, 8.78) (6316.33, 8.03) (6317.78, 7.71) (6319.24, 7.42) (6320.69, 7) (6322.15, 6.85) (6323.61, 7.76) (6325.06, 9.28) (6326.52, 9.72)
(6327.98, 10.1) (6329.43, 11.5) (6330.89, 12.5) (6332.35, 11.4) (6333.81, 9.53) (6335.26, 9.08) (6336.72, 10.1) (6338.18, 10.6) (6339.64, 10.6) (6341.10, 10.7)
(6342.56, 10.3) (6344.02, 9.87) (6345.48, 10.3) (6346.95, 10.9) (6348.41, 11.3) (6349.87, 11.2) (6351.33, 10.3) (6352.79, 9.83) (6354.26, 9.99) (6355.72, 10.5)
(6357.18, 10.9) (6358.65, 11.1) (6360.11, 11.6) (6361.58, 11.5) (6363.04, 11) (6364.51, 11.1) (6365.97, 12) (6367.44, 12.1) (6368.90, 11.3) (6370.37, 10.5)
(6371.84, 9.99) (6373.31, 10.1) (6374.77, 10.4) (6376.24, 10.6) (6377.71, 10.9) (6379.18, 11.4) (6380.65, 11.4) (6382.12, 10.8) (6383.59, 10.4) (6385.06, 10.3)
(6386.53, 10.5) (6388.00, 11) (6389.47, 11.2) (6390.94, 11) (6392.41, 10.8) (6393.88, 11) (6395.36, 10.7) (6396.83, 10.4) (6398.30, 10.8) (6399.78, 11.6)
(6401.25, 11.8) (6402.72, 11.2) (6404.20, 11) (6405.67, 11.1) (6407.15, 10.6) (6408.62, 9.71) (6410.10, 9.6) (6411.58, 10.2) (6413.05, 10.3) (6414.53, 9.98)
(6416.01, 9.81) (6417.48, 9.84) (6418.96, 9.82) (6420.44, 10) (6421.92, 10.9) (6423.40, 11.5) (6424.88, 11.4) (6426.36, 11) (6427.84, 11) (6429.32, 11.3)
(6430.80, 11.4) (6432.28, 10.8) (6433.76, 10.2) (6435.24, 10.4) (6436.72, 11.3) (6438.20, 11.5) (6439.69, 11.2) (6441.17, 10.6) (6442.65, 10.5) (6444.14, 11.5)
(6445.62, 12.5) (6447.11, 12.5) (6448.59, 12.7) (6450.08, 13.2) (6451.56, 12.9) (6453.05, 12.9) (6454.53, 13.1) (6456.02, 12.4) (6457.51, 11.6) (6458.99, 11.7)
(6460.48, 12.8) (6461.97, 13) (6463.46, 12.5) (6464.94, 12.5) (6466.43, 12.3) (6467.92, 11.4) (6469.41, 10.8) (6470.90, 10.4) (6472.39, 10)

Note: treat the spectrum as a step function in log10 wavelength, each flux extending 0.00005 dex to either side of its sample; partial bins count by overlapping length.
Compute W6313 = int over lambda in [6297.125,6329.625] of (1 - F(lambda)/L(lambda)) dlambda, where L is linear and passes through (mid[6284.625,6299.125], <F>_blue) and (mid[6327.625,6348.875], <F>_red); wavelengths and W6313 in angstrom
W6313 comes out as 5.5 angstrom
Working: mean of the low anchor 11.7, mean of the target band 9.29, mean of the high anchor 10.6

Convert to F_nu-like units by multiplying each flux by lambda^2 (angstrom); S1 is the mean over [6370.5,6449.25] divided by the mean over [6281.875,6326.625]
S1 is 1.12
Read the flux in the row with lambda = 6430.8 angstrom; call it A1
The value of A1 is 11.4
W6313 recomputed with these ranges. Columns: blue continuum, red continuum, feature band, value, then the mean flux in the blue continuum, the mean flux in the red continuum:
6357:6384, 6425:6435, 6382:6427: 1.35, 11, 11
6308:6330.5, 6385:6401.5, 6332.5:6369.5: -3.94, 8.75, 10.9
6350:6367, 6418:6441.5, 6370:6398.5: 0.52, 10.9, 10.9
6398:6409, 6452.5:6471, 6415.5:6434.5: 1.24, 11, 12.2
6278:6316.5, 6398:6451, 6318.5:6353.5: 2.90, 10.8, 11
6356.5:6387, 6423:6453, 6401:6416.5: 1.11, 10.9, 11.5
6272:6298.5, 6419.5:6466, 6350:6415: 4.98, 11.7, 11.7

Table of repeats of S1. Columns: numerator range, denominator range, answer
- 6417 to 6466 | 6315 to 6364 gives 1.20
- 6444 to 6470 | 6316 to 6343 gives 1.36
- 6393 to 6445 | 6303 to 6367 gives 1.11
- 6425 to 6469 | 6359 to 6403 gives 1.10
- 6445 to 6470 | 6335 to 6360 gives 1.22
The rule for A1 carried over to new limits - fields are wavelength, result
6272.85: 10.6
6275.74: 12.2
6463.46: 12.5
